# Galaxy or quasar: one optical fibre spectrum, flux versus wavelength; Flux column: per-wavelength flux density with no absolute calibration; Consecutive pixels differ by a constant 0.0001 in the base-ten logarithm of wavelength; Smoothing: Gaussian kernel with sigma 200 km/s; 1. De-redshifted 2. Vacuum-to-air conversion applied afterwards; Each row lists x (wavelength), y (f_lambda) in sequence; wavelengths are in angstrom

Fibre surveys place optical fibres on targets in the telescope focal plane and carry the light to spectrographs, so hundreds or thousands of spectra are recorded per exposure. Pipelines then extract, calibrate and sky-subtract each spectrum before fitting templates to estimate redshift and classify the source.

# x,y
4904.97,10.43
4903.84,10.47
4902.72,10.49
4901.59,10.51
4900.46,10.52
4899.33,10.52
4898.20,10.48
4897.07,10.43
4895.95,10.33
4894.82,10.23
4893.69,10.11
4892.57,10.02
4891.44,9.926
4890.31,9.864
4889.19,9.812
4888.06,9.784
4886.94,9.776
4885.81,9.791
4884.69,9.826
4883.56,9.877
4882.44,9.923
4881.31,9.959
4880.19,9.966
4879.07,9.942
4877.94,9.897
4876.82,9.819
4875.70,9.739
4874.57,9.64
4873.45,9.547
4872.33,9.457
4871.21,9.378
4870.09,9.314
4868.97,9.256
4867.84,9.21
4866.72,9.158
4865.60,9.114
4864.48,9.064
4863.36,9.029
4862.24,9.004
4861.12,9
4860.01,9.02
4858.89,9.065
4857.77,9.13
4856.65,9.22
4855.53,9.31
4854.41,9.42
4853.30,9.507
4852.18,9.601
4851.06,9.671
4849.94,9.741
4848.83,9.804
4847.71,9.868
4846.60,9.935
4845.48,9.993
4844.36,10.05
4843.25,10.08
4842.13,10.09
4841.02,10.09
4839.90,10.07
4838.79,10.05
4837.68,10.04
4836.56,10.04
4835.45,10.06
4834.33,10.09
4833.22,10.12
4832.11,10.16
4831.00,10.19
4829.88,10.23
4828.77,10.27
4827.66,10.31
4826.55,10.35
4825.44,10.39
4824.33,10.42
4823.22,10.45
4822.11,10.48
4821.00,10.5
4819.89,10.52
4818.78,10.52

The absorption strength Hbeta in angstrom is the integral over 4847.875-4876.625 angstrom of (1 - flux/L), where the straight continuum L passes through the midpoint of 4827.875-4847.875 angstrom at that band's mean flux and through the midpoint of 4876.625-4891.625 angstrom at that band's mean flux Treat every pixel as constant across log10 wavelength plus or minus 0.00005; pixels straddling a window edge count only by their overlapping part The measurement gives 1.80 angstrom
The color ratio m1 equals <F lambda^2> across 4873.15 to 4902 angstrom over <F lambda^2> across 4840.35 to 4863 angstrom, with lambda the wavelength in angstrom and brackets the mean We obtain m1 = 1.1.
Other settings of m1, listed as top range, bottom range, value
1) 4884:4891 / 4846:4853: 1.02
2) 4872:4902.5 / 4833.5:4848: 1.02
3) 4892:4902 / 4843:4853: 1.07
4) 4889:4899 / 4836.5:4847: 1.03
